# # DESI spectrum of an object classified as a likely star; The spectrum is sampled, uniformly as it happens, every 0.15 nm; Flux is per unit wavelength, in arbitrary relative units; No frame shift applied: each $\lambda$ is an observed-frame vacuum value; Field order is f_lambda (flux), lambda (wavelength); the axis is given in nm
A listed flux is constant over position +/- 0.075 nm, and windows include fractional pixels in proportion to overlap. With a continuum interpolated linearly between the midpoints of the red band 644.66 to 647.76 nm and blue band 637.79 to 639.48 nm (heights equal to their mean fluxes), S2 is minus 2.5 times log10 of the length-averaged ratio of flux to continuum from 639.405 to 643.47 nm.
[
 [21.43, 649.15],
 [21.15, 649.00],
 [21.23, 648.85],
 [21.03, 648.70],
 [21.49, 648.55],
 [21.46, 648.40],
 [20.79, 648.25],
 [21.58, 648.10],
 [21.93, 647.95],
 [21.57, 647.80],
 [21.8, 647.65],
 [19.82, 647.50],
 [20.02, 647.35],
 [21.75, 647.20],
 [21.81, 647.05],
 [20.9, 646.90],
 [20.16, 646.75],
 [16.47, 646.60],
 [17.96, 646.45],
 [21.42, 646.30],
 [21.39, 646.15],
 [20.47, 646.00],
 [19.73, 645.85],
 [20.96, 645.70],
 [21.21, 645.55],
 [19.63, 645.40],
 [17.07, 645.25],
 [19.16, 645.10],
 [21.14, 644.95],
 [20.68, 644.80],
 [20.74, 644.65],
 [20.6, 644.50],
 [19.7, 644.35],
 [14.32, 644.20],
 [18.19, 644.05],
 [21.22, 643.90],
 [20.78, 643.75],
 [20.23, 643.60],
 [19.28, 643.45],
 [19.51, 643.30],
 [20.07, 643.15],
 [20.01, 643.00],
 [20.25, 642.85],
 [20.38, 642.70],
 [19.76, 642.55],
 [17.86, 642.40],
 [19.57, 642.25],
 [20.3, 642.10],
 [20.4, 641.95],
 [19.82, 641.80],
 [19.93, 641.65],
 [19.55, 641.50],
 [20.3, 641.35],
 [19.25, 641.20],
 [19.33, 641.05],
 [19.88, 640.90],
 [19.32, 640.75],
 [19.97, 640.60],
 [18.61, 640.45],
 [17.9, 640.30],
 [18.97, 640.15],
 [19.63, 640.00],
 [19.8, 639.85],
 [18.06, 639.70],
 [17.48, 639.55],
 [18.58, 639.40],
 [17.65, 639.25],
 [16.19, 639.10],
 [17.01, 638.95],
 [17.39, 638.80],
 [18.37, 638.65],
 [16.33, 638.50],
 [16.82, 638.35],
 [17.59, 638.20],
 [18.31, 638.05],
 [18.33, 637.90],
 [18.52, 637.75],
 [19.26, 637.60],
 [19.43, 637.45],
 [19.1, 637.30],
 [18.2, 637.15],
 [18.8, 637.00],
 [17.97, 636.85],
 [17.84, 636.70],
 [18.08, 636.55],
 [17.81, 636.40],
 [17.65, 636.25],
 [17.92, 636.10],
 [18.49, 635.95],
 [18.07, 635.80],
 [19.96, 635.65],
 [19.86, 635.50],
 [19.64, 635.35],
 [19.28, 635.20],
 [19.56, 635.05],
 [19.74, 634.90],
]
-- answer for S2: -0.05 mag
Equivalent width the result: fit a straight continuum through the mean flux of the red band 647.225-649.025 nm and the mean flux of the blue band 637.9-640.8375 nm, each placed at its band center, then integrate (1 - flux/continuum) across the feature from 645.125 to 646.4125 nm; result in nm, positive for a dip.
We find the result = 0.01 nm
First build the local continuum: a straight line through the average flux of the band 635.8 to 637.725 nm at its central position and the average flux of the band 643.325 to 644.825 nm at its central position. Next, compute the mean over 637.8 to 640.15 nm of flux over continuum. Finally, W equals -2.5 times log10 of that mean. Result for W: 0.05 mag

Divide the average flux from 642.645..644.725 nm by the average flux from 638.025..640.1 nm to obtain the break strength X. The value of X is 1.10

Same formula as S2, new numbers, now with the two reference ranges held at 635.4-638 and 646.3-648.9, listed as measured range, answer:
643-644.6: 0.03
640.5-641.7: -0.01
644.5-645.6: 0.01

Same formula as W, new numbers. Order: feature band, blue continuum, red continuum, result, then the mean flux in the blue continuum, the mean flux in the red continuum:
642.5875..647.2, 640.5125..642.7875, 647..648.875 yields 0.03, 19.7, 21.2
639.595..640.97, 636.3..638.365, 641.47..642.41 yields 0.01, 18.3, 19.8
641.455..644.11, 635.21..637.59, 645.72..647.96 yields -0.01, 18.6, 20.4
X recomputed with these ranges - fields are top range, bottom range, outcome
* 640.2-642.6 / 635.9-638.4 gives 1.07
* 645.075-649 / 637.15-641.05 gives 1.12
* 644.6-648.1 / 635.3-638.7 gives 1.11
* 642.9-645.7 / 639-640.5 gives 1.08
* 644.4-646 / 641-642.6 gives 1.02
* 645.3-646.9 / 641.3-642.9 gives 1.01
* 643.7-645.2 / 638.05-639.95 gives 1.11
